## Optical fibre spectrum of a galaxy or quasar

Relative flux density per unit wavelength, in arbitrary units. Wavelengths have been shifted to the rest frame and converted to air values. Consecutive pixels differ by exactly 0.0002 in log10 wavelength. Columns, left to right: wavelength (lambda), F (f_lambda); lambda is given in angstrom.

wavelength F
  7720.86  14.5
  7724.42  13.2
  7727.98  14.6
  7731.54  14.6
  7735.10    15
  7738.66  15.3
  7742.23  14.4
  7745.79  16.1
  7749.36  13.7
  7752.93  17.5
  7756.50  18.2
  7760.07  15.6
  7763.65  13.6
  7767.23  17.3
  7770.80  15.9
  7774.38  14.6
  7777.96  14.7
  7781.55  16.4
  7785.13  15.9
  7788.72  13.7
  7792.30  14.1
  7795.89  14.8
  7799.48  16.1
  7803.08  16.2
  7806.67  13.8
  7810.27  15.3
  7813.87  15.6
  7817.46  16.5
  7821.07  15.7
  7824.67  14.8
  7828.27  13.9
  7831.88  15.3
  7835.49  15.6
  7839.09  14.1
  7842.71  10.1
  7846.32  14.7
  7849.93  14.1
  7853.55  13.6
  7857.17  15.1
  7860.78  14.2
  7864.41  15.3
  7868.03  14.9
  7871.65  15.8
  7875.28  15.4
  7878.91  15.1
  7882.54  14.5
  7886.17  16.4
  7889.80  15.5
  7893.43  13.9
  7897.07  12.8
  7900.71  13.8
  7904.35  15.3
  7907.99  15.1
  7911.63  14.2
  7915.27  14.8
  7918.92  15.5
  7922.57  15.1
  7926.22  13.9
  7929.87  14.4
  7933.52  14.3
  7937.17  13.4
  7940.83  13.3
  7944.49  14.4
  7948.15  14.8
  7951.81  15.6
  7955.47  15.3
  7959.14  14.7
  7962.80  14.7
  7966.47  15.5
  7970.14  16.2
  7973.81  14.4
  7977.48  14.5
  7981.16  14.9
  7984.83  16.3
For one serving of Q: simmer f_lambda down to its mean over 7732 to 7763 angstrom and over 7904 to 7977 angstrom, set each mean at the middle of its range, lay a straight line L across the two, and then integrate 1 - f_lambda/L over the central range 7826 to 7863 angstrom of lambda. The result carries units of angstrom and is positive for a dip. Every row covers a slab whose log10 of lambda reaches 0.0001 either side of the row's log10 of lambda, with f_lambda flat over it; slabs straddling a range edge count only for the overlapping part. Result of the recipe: 2.6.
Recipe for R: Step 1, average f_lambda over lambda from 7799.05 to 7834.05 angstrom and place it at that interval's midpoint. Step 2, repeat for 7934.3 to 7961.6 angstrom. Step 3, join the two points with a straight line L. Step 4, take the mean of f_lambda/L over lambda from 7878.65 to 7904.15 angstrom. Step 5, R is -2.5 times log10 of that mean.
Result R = 0.02 mag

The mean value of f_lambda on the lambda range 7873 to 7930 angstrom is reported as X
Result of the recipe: 14.7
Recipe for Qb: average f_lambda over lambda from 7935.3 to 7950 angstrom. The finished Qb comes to 14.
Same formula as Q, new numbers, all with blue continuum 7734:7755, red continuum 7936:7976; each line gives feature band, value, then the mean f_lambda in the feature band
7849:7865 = 0.7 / 14.4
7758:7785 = -0.3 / 15.5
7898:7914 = 0.4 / 14.5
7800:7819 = -0.4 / 15.5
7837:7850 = 1.6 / 13.2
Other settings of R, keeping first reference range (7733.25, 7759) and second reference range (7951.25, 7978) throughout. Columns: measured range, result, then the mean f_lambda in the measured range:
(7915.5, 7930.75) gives 0.04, 14.7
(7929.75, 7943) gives 0.11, 13.8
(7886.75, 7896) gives 0.04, 14.8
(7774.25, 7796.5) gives 0.05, 14.9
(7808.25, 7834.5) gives 0.02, 15.3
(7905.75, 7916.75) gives 0.04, 14.7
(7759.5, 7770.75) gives 0.01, 15.5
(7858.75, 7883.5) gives 0.02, 15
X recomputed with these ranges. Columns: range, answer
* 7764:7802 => 15.3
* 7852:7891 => 15.1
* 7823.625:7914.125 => 14.5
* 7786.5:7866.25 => 14.7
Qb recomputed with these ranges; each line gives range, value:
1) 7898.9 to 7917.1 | 14.6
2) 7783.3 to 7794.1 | 14.6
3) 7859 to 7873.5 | 15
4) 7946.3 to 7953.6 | 15.2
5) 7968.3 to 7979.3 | 15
